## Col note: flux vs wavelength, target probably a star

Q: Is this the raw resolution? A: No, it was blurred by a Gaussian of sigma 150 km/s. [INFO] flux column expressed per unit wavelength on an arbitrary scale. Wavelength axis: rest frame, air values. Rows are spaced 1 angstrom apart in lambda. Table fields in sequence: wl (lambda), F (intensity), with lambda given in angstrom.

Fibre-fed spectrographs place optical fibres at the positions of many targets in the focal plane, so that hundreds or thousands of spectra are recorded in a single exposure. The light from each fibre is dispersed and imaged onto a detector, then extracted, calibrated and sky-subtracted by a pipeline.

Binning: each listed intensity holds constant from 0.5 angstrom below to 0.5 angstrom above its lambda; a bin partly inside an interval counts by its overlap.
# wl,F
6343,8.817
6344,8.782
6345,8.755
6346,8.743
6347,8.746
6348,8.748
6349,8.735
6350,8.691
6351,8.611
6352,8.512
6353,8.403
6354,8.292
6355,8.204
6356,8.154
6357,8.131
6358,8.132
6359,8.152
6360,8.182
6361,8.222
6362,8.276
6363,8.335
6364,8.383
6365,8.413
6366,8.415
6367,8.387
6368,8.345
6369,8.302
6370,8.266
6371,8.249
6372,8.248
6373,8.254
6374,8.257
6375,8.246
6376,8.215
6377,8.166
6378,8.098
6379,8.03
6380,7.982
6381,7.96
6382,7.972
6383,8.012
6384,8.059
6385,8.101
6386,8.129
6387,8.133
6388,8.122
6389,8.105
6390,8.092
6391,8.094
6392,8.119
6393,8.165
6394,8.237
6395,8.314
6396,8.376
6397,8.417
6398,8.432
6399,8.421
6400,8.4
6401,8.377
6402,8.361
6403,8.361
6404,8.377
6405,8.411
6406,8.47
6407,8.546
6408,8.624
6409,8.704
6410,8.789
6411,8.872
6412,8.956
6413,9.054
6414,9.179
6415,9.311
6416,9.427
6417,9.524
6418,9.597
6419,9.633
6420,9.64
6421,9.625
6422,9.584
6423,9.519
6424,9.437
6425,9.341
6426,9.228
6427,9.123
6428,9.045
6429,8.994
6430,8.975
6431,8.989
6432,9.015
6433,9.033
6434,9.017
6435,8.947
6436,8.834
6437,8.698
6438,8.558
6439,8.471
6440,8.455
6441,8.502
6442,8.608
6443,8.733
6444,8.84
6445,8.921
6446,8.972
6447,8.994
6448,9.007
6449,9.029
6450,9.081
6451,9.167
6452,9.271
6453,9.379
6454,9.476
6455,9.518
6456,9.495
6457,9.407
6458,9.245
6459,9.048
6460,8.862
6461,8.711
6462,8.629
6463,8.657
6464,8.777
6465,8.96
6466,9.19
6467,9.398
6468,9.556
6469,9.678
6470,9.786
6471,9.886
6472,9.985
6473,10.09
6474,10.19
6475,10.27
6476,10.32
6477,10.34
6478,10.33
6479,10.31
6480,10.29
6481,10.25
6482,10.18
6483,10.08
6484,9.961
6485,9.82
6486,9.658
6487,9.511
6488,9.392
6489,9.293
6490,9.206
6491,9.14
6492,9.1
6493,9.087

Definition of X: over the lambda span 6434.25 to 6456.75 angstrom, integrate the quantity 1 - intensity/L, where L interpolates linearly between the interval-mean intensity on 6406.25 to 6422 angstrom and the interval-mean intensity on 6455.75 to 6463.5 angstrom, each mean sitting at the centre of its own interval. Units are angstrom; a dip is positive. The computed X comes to 0.2 angstrom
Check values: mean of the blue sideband 9.17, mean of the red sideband 8.99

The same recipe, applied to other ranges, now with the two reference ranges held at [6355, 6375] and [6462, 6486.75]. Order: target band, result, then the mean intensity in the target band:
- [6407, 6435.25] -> -0.4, 9.18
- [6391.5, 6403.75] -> 0.6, 8.33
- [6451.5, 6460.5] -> 0.2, 9.3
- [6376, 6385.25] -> 0.5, 8.05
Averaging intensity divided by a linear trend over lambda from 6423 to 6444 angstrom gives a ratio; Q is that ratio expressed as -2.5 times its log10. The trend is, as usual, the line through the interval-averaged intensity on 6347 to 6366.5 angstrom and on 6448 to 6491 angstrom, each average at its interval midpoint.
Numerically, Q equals 0.031 mag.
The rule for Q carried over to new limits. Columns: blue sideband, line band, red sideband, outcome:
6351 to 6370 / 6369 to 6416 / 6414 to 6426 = 0.073 mag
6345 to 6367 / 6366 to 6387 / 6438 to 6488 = 0.056 mag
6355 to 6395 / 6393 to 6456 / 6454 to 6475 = -0.009 mag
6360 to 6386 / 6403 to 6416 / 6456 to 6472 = -0.021 mag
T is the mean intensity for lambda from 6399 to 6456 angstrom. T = 8.98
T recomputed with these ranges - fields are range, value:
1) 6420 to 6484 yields 9.31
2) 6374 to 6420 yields 8.48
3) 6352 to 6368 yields 8.28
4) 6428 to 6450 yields 8.85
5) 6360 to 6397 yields 8.2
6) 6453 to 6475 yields 9.38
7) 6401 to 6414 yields 8.64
